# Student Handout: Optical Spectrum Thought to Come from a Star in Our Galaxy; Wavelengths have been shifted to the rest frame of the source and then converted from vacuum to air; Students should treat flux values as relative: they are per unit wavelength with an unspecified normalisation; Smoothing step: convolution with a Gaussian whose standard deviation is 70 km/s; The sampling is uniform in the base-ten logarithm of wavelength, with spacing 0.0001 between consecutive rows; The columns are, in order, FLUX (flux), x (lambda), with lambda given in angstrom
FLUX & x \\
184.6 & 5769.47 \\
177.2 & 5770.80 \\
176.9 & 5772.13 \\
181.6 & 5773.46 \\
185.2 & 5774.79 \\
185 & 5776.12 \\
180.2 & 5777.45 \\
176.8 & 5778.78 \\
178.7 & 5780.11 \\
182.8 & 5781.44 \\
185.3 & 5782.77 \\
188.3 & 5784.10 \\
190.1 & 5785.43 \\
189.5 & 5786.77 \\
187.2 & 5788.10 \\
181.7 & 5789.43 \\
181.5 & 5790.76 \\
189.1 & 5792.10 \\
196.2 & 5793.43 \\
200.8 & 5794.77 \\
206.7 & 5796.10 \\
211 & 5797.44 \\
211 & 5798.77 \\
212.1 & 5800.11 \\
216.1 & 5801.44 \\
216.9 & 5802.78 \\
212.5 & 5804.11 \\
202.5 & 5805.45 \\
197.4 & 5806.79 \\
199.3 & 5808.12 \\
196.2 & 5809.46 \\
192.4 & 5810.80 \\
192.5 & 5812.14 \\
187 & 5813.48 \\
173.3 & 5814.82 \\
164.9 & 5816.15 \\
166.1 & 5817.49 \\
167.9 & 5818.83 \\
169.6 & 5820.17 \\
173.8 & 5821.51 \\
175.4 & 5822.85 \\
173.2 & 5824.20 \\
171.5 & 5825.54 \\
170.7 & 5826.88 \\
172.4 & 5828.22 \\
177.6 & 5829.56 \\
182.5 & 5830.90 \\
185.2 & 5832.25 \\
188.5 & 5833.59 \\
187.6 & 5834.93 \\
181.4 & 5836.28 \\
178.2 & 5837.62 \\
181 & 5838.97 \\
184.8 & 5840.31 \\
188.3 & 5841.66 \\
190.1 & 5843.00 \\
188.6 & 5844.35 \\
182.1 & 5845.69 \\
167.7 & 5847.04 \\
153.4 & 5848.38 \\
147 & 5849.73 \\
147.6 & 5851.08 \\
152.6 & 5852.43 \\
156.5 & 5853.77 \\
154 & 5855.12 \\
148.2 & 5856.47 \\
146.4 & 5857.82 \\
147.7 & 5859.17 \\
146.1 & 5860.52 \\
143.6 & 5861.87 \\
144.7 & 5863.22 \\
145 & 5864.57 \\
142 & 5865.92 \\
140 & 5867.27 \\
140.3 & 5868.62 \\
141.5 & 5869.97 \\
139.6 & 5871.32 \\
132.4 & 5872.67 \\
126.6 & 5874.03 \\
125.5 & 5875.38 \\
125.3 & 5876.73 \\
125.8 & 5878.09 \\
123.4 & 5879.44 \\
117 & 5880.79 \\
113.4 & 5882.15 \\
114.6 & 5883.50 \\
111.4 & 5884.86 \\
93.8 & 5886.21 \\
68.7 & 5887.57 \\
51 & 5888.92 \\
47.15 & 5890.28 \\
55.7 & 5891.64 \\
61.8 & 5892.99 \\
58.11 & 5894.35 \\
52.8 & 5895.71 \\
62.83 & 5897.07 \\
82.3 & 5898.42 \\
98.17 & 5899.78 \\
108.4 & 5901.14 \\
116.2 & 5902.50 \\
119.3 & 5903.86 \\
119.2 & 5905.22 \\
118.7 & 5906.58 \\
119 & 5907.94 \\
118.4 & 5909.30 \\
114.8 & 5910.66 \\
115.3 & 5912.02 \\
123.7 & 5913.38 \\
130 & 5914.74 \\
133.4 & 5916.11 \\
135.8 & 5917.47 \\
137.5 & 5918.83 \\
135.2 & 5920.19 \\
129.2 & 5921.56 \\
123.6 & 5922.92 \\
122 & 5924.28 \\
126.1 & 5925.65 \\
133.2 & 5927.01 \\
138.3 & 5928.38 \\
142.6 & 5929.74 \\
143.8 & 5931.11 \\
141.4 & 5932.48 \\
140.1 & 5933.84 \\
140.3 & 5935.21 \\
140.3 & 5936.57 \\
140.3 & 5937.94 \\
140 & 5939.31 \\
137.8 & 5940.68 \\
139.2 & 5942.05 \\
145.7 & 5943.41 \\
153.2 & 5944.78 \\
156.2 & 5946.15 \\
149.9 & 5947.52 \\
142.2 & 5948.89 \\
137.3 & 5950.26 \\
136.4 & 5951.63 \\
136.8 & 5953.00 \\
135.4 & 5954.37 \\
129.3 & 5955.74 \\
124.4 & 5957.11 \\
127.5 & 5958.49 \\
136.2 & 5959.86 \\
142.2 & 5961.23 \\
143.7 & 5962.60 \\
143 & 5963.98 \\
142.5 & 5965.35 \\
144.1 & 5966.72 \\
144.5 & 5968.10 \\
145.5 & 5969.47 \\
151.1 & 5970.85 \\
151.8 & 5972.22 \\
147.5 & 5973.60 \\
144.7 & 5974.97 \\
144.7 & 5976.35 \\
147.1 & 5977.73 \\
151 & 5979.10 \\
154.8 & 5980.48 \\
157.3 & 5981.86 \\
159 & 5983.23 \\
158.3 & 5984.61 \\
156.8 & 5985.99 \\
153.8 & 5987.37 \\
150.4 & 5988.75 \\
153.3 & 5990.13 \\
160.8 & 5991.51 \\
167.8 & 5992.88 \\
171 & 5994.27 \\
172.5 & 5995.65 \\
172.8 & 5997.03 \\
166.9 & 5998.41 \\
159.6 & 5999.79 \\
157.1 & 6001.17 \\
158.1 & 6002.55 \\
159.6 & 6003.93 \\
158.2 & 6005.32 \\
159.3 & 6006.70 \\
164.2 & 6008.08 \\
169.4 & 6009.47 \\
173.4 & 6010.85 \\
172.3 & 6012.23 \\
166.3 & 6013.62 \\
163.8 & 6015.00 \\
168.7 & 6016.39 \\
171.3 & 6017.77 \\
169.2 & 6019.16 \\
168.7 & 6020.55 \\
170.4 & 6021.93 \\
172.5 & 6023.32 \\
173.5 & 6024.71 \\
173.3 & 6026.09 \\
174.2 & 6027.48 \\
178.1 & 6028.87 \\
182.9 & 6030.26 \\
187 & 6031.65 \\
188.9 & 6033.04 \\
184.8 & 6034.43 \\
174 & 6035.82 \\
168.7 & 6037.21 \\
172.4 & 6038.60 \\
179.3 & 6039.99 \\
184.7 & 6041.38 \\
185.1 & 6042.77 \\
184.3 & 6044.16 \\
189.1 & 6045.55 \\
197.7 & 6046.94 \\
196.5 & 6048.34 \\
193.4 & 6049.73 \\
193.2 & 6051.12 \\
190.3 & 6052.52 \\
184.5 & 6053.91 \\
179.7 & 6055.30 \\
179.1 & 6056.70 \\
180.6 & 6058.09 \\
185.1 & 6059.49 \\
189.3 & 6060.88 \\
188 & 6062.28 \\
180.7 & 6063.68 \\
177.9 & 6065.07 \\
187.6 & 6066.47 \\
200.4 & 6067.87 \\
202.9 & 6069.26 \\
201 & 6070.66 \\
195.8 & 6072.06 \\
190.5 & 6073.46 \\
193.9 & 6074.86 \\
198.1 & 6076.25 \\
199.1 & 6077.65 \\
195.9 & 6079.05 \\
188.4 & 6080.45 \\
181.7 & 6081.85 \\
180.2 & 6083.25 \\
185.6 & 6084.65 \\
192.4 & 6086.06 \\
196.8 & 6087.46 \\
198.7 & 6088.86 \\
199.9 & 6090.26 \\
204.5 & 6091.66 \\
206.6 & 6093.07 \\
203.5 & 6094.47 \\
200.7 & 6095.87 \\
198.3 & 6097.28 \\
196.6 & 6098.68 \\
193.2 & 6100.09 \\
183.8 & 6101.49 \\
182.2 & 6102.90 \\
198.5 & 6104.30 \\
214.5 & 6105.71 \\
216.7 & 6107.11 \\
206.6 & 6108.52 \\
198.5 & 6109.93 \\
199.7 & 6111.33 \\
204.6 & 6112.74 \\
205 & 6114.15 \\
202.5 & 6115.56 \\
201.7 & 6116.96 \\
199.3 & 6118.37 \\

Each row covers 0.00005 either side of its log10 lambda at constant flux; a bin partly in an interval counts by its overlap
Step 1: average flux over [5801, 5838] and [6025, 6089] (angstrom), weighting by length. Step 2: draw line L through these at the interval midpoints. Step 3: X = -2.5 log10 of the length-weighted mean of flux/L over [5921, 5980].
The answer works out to 0.31 mag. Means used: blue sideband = 185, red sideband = 187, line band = 140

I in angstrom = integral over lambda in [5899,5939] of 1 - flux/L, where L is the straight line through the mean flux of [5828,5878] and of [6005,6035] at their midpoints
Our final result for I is 8.8 angstrom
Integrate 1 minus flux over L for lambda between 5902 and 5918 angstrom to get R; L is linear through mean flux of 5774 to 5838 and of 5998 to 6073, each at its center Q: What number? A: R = 5.36 angstrom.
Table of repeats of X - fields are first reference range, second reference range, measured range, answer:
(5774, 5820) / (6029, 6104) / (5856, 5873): 0.31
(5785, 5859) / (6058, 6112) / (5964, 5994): 0.24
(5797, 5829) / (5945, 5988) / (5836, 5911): 0.33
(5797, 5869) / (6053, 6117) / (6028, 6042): 0.06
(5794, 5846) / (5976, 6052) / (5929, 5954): 0.24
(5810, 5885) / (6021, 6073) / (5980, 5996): 0.11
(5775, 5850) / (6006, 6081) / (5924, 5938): 0.32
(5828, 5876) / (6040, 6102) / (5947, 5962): 0.27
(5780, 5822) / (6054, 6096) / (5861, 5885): 0.41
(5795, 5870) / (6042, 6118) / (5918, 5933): 0.34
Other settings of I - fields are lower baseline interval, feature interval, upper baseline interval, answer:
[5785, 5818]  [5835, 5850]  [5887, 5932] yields -1.47 angstrom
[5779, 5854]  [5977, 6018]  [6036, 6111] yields 6.03 angstrom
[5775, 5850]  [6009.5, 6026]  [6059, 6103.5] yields 1.84 angstrom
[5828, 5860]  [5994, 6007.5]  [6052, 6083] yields 1.50 angstrom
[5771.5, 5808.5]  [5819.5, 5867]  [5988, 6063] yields 5.70 angstrom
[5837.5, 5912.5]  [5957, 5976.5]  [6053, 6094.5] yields 1.71 angstrom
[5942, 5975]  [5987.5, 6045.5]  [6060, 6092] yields -1.25 angstrom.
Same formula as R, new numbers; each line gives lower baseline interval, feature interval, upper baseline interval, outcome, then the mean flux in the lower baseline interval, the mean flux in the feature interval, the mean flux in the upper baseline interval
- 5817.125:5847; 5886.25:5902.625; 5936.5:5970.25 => 9.0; 179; 71.3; 141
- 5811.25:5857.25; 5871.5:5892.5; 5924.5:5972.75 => 7.5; 173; 103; 140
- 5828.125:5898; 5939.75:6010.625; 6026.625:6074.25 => 6.7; 137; 151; 186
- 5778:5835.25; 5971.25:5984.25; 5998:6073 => 2.1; 188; 151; 179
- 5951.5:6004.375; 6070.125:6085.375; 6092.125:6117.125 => -0.1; 150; 192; 201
